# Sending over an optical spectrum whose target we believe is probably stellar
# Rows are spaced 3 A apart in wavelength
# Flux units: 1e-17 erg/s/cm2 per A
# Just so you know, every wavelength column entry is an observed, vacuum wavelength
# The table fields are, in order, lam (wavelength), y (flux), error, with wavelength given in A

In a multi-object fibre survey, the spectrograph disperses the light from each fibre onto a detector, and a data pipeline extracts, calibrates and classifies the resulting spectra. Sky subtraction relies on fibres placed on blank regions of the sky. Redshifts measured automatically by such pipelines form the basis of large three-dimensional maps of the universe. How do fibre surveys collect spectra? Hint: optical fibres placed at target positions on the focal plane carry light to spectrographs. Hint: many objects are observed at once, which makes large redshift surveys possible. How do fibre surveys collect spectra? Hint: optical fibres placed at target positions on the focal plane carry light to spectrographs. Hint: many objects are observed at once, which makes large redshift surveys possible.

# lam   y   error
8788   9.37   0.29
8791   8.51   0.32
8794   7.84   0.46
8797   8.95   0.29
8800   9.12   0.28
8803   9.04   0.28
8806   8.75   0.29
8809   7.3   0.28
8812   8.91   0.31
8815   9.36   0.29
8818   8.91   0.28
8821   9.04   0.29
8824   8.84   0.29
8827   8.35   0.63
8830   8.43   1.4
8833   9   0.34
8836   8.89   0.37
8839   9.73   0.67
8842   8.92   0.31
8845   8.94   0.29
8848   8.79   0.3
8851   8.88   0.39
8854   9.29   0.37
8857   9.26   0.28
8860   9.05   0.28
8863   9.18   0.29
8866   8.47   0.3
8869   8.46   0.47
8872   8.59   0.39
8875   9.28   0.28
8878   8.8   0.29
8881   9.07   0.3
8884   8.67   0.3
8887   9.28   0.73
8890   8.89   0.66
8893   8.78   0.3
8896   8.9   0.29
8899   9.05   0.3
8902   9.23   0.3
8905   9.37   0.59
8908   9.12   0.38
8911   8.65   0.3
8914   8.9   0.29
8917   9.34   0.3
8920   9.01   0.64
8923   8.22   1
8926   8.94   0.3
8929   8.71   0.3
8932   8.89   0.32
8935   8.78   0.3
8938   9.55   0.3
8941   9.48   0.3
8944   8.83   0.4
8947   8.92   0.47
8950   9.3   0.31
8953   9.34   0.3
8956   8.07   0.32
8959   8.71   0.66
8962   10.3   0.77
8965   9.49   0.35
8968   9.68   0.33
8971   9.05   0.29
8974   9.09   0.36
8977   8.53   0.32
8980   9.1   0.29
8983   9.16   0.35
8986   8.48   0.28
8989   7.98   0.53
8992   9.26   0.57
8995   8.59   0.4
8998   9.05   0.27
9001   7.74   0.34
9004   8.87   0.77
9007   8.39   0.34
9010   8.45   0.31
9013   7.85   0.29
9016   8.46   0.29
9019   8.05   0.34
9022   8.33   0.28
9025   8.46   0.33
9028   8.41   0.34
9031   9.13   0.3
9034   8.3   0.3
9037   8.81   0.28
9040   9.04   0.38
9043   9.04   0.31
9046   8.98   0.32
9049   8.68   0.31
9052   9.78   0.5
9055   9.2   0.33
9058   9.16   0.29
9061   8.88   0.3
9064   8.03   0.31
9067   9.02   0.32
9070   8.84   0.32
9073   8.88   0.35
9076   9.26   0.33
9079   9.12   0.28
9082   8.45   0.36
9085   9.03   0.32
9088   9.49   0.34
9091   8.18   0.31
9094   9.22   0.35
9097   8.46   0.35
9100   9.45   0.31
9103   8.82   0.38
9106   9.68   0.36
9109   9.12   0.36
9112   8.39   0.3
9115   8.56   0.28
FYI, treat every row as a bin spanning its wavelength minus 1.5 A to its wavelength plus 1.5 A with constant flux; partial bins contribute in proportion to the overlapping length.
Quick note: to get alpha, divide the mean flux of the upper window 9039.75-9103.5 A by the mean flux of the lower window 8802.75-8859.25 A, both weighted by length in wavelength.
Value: 1.01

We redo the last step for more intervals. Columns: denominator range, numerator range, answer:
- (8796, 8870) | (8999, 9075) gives 0.98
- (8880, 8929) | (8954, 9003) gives 0.99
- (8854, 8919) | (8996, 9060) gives 0.97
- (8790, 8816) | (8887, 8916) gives 1.04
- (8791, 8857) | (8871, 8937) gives 1.01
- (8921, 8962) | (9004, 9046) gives 0.95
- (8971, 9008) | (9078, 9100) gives 1.02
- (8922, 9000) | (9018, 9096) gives 0.98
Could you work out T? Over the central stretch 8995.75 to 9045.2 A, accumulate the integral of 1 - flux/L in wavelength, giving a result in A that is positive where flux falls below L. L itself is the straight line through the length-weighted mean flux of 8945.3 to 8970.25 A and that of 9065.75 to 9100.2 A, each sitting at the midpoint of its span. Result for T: 3.0 A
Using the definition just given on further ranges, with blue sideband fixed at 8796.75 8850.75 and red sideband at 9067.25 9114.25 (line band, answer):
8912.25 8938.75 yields -0.06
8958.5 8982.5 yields -0.96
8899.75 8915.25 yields -0.31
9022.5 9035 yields 0.51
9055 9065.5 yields 0.21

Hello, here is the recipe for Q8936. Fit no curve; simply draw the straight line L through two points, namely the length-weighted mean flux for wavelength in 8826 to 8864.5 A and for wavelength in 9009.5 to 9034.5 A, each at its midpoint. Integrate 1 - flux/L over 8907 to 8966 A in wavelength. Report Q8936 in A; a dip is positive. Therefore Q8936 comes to -2.38 A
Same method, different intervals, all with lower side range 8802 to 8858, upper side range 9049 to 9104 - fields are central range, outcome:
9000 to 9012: 0.8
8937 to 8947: -0.3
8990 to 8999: 0.0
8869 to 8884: 0.0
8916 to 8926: 0.1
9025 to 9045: 0.4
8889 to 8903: -0.1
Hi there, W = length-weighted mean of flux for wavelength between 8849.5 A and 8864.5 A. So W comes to 9.13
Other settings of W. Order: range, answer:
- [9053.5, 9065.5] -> 8.82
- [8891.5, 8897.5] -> 8.84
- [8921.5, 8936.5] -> 8.71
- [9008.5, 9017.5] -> 8.25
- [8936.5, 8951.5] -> 9.22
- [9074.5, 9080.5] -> 9.19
